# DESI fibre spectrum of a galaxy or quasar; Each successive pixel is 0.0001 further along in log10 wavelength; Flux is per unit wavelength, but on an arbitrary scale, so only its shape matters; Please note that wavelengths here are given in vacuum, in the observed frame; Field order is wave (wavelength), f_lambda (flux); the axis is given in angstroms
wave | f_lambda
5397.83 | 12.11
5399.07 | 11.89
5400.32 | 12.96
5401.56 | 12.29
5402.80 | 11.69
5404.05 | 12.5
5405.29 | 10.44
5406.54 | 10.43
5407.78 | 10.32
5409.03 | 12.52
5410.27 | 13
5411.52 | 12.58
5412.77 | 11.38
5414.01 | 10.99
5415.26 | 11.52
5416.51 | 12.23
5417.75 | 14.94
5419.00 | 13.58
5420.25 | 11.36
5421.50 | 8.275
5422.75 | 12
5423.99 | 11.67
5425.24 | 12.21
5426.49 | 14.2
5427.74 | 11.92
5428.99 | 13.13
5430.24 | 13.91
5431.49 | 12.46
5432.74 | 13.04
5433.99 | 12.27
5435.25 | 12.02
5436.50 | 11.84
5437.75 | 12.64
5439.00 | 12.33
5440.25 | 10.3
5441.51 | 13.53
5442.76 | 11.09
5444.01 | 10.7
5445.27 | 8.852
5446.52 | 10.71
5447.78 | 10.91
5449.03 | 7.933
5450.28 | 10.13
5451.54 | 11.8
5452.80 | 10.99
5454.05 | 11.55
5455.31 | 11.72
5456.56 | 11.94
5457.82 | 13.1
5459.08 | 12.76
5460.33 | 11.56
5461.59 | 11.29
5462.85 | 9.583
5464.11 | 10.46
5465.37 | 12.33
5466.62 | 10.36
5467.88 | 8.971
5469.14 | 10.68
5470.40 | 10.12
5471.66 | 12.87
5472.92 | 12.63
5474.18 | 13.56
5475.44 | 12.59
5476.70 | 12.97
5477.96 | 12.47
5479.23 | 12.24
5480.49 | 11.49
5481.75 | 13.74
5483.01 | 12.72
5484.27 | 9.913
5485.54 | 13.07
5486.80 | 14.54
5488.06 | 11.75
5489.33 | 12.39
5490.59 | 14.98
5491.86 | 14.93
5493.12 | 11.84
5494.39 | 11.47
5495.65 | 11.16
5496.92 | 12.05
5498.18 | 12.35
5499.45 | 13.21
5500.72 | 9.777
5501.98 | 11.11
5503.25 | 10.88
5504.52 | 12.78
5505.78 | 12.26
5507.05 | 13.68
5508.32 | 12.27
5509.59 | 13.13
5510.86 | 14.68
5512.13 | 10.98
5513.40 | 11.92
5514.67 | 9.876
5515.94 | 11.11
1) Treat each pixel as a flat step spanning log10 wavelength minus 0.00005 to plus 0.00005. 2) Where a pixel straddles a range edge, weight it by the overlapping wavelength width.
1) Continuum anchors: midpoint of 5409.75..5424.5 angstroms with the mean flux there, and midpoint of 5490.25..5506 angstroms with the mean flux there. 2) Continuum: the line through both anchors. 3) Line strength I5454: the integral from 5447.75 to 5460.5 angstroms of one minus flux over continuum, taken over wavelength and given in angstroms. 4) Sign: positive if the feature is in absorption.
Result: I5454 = 0.8 angstroms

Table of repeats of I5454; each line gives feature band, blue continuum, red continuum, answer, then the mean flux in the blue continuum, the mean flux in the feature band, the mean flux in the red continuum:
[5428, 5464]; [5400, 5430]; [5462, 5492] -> 1.5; 12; 11.6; 12.1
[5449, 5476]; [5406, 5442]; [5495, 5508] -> 1.5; 12.2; 11.4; 11.9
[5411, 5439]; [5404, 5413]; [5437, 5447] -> -2.0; 11.6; 12.3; 11.3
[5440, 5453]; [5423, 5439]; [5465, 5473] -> 1.4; 12.6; 10.6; 11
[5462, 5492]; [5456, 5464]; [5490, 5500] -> 0.2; 11.6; 12.1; 12.7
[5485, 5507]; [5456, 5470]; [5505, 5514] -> -0.3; 11.2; 12.4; 12.7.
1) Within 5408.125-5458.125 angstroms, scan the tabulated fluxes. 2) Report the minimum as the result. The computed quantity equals 7.933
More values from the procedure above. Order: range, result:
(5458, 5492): 8.971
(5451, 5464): 9.583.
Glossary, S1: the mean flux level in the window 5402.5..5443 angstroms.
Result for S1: 12.1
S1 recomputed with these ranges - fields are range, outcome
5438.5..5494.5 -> 11.7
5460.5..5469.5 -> 10.6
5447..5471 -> 11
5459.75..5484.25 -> 11.7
